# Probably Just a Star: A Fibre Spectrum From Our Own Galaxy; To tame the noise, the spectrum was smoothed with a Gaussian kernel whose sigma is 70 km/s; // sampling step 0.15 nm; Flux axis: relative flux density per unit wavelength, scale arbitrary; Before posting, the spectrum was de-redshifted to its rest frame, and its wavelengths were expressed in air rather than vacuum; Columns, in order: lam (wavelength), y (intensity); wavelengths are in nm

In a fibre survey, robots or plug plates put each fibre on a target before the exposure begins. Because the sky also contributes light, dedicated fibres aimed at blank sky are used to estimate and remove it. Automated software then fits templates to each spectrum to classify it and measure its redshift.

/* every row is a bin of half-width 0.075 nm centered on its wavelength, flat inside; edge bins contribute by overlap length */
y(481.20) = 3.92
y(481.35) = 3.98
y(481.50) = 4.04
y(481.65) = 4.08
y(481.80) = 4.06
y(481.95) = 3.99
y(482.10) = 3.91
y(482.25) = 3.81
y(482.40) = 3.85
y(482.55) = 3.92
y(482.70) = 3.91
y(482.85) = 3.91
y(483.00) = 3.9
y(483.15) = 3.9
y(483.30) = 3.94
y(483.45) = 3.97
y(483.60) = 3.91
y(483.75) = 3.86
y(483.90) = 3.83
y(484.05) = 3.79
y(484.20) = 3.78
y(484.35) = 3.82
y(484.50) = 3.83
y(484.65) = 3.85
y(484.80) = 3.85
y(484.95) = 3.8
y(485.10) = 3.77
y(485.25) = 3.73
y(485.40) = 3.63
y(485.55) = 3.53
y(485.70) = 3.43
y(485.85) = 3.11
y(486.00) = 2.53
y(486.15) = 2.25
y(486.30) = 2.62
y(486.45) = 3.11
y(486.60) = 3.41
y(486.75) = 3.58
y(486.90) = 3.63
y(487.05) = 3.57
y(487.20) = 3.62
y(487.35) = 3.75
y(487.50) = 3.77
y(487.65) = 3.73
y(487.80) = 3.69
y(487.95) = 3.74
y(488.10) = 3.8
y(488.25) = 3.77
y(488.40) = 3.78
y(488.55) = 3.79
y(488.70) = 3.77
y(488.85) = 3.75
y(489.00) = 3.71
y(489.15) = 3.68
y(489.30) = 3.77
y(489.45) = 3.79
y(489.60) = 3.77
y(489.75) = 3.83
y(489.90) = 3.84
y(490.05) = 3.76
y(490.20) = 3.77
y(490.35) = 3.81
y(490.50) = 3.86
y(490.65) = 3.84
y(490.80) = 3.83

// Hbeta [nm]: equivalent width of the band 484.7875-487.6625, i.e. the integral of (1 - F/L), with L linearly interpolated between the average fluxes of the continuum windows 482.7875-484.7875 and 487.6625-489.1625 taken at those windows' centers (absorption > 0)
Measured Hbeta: 0.30 nm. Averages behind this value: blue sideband 3.87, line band 3.4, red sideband 3.75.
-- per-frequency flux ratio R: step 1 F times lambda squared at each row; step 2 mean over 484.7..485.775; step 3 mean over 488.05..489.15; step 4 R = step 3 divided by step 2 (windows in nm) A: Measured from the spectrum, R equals 1.0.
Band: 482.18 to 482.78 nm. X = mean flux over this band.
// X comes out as 3.87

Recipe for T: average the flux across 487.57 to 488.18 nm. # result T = 3.74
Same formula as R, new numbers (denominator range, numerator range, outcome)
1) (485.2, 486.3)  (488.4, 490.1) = 1.22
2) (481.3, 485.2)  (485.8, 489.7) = 0.92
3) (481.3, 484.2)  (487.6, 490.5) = 0.99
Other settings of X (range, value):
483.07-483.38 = 3.92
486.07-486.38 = 2.45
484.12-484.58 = 3.81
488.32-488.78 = 3.78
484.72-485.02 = 3.83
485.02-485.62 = 3.67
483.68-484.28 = 3.81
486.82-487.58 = 3.67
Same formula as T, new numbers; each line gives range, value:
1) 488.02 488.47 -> 3.78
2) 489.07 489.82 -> 3.77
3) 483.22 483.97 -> 3.9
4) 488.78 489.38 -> 3.73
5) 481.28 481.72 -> 4.03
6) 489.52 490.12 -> 3.8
